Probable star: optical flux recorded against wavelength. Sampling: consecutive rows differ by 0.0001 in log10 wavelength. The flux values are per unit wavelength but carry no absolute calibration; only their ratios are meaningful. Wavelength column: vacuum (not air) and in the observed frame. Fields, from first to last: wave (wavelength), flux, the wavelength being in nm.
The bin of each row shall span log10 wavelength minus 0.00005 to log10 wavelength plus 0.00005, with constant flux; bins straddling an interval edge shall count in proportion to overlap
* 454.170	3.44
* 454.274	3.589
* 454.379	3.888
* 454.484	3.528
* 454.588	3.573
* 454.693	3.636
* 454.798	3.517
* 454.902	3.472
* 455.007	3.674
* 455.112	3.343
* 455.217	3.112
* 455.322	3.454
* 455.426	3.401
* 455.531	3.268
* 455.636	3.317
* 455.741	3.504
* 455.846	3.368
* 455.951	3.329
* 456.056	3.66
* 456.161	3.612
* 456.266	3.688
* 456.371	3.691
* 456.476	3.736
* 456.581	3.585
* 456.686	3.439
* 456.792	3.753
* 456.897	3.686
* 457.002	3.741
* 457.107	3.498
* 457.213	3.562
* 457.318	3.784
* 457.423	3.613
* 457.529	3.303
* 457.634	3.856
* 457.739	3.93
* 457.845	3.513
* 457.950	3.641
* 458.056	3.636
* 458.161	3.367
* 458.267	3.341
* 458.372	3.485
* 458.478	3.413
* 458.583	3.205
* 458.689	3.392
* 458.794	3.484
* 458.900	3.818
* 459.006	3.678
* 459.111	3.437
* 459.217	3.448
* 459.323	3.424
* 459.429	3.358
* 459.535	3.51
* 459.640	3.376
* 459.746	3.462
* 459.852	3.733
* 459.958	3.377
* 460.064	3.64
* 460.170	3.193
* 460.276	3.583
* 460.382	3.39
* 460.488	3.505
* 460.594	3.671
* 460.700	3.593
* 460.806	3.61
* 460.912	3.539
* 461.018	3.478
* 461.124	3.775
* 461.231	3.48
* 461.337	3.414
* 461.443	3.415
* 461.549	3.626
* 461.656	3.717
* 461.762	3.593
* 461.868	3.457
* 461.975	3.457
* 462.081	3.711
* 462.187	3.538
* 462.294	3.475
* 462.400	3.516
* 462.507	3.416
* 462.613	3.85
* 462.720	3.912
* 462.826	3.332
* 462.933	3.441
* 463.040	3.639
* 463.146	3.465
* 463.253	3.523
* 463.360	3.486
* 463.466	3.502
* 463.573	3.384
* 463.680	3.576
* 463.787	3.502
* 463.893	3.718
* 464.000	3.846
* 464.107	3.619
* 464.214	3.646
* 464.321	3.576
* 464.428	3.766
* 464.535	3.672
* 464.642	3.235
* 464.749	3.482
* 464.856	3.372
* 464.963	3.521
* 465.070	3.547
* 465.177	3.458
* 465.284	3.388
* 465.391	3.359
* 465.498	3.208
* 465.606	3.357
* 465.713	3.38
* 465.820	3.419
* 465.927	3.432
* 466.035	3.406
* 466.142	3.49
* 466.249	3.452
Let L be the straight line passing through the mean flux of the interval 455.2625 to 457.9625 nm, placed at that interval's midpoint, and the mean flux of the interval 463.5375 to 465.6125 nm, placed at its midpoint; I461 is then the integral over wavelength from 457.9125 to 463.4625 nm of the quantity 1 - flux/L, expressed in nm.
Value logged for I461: 0.04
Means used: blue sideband 3.57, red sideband 3.52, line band 3.52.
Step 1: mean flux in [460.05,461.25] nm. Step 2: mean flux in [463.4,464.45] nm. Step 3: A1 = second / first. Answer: 1.02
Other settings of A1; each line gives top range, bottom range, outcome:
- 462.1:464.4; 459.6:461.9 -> 1.01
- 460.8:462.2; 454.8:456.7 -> 1.02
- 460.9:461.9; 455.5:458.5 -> 1.00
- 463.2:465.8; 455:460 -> 1.00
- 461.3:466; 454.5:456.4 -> 1.01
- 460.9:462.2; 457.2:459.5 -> 1.01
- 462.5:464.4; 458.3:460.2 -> 1.03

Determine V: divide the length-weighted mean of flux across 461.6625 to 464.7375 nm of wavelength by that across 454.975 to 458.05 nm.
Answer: 1.00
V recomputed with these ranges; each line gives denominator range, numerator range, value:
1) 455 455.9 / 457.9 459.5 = 1.03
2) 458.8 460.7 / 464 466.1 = 0.99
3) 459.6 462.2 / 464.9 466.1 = 0.96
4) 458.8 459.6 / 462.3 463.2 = 1.01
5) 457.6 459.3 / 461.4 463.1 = 1.01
